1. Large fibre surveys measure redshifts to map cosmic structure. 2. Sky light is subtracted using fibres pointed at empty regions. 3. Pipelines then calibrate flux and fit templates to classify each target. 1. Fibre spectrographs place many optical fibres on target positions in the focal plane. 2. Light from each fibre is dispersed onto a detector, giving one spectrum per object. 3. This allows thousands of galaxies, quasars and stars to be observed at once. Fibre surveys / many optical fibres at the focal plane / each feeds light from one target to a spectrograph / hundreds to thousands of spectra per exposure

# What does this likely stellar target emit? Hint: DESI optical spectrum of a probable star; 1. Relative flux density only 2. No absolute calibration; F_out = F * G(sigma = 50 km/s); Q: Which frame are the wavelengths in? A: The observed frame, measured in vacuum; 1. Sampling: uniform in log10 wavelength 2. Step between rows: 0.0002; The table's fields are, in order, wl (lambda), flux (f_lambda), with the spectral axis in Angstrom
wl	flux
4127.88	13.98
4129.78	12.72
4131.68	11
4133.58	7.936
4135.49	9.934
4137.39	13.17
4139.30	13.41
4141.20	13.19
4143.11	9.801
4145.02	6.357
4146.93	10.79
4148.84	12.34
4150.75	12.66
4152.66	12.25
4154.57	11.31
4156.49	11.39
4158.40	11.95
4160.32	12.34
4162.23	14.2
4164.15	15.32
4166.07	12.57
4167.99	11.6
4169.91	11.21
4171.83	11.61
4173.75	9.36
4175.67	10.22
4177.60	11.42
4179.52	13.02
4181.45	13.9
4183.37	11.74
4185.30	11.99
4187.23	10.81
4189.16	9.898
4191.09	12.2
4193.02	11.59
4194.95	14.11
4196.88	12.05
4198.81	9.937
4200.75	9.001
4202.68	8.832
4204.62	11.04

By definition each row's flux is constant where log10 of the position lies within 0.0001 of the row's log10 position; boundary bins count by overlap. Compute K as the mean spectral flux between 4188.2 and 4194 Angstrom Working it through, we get 11.2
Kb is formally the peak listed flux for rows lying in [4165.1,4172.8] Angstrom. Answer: 12.57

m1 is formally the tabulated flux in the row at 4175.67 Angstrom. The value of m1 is 10.22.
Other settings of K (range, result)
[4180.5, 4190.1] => 11.7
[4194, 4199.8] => 12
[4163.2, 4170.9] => 12.7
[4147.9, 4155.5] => 12.2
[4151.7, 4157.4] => 11.6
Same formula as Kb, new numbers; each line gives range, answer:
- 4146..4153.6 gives 12.66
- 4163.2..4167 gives 15.32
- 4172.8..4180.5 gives 13.02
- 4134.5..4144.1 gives 13.41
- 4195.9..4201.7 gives 12.05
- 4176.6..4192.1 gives 13.9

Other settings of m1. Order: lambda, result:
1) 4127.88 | 13.98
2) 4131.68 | 11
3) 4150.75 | 12.66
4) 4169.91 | 11.21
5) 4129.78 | 12.72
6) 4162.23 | 14.2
